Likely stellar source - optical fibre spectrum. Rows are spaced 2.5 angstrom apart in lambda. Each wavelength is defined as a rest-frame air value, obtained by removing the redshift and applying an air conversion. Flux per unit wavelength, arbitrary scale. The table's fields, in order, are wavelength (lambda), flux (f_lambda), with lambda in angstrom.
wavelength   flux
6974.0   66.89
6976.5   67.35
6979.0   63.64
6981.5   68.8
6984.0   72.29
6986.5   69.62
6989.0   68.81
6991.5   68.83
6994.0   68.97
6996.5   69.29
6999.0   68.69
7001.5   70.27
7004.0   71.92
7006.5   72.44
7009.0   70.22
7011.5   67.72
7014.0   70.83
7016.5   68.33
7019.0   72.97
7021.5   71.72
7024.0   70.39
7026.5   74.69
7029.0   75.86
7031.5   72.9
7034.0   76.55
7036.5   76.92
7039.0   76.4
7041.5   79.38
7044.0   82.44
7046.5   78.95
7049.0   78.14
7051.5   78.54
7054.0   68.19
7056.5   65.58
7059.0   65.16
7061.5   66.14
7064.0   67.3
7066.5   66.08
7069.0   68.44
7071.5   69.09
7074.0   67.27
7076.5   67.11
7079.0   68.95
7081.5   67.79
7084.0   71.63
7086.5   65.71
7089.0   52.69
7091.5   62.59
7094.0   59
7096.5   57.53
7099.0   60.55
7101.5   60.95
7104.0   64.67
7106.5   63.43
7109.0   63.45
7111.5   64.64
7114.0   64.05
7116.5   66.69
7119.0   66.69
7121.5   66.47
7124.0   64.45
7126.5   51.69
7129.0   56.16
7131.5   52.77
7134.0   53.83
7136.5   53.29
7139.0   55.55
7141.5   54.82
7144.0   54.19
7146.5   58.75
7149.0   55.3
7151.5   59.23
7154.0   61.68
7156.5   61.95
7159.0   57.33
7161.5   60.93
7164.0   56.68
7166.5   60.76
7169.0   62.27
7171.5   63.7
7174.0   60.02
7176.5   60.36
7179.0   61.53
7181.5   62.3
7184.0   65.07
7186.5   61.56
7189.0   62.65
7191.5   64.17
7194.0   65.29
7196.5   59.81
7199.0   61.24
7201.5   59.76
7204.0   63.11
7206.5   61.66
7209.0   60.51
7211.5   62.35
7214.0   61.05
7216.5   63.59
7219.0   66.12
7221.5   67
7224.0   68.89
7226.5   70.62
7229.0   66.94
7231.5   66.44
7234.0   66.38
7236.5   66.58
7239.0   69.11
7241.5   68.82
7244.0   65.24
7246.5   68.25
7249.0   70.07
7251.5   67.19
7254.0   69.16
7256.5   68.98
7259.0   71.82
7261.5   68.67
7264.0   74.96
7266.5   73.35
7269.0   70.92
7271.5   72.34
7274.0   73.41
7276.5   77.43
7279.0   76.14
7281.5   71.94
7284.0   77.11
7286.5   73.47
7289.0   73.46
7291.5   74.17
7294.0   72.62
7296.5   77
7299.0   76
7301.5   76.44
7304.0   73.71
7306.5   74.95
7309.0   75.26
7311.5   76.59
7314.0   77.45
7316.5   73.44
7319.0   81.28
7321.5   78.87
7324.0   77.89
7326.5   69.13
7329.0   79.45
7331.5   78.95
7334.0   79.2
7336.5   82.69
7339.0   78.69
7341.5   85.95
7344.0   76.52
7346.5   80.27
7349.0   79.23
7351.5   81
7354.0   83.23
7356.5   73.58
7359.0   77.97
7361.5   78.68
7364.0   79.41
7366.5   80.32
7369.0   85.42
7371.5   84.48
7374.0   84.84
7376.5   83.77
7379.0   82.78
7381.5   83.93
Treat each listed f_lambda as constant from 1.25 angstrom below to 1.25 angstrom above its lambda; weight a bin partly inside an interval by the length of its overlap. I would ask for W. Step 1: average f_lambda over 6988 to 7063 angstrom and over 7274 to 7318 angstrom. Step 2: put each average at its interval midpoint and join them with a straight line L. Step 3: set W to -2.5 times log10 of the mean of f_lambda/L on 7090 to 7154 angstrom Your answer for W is 0.22 mag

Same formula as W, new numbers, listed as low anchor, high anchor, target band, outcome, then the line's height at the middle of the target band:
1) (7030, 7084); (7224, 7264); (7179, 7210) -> 0.12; 69.4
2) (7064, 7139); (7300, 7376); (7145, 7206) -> 0.11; 67.7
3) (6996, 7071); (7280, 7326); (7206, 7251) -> 0.13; 74.6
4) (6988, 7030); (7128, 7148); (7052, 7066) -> -0.04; 64.6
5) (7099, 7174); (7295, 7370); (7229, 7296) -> 0.01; 71.7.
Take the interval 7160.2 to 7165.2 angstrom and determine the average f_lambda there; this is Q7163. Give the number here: 58.8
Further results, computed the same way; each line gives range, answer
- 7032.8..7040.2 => 76.6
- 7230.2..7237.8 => 66.5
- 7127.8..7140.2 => 54.3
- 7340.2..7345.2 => 81.3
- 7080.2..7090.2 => 64.5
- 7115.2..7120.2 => 66.7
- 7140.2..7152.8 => 56.5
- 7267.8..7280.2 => 74.1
